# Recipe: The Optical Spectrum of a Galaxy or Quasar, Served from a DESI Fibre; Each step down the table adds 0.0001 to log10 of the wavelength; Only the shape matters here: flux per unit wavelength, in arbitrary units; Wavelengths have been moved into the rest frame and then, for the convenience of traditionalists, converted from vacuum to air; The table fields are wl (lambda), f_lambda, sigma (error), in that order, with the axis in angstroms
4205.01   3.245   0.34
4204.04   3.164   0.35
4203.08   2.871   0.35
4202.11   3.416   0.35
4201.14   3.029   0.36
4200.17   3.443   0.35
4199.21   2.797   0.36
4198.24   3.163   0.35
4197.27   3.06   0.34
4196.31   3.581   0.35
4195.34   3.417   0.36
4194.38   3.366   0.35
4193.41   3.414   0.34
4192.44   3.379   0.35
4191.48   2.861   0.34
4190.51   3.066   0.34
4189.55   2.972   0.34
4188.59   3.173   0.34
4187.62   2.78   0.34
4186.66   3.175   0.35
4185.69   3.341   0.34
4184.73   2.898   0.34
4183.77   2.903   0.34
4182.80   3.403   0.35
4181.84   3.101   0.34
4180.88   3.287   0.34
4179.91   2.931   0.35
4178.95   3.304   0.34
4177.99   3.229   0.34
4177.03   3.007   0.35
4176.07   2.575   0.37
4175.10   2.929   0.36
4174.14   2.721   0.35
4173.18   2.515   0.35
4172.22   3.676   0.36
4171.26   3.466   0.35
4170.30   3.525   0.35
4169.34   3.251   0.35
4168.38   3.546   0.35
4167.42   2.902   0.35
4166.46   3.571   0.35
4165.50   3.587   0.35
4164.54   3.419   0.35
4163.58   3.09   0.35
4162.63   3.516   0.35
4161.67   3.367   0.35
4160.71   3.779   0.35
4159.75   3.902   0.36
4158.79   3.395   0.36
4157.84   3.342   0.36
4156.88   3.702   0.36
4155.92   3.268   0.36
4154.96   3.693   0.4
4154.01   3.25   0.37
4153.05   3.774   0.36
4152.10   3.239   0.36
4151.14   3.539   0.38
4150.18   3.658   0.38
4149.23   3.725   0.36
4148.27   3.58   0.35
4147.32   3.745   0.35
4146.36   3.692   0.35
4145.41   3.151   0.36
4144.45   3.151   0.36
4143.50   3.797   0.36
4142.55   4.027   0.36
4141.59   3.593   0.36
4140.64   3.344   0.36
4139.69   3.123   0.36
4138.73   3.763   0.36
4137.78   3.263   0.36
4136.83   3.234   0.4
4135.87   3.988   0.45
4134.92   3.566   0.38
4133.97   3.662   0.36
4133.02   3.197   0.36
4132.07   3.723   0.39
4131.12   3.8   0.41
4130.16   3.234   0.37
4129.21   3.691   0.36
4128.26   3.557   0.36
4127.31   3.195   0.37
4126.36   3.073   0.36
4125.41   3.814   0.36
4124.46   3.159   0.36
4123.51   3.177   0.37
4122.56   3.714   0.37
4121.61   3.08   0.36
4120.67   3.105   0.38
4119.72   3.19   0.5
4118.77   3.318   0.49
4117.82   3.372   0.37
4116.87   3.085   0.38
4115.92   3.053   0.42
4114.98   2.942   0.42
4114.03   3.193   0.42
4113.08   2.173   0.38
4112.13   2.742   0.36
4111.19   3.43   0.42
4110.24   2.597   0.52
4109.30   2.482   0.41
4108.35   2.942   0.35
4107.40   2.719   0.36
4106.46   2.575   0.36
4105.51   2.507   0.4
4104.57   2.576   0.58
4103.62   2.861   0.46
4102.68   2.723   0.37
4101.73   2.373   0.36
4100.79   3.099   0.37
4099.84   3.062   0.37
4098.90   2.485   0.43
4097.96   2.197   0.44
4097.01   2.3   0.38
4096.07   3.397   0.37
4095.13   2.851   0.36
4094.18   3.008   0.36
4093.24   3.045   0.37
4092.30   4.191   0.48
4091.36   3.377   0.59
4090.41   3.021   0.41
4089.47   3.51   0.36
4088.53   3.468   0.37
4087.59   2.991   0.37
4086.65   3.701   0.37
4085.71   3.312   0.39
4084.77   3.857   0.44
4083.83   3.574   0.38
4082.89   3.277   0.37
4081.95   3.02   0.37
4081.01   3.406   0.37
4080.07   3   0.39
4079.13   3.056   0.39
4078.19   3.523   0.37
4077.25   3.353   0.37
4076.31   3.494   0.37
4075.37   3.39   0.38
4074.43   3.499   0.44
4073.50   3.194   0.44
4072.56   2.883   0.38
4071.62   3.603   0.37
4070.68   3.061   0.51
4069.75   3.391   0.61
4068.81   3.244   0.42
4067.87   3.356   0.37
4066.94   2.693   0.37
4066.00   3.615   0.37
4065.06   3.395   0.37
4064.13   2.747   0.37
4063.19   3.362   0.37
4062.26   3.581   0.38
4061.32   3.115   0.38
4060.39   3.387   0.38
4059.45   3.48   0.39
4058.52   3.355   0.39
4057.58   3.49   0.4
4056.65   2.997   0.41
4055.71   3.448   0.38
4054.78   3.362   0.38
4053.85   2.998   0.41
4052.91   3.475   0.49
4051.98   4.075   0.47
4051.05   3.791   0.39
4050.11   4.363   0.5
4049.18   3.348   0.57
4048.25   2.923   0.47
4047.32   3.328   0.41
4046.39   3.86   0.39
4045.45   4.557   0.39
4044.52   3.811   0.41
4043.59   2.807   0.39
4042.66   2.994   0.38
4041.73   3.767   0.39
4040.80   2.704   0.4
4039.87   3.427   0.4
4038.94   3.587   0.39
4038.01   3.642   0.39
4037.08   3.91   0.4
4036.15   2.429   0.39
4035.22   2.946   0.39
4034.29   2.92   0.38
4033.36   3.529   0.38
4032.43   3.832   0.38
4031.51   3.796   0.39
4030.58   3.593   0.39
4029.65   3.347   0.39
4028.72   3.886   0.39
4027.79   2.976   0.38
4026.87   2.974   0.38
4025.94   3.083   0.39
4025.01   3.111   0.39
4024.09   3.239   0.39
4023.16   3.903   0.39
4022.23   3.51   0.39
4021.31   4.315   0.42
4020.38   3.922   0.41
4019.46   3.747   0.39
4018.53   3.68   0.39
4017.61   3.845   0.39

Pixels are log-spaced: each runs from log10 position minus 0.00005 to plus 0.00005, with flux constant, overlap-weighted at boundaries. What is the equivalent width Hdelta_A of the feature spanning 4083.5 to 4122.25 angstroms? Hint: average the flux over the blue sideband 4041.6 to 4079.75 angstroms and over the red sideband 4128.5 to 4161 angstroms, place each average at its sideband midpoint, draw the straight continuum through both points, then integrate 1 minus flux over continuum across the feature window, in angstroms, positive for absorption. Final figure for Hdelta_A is 5.1 angstroms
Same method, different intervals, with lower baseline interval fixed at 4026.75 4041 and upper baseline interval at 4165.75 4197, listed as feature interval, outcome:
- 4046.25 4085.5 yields -0.5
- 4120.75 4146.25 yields -1.8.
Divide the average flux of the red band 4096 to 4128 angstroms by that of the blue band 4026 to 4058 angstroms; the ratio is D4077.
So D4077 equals 0.9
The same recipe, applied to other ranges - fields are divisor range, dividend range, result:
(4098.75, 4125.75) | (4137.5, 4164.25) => 1.19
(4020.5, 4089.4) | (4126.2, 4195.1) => 0.99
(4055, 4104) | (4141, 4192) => 1.04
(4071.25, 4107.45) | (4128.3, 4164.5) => 1.13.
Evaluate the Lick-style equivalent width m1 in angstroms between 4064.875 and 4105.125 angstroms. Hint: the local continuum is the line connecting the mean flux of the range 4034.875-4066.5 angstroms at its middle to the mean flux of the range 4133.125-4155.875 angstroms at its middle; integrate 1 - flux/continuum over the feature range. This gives 3.4 angstroms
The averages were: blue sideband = 3.41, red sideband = 3.54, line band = 3.17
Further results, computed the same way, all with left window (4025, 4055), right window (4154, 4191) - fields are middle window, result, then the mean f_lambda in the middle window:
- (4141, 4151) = -1.0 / 3.61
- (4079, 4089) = 0.1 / 3.34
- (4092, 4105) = 1.9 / 2.85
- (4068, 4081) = 0.4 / 3.29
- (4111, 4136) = 0.1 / 3.3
